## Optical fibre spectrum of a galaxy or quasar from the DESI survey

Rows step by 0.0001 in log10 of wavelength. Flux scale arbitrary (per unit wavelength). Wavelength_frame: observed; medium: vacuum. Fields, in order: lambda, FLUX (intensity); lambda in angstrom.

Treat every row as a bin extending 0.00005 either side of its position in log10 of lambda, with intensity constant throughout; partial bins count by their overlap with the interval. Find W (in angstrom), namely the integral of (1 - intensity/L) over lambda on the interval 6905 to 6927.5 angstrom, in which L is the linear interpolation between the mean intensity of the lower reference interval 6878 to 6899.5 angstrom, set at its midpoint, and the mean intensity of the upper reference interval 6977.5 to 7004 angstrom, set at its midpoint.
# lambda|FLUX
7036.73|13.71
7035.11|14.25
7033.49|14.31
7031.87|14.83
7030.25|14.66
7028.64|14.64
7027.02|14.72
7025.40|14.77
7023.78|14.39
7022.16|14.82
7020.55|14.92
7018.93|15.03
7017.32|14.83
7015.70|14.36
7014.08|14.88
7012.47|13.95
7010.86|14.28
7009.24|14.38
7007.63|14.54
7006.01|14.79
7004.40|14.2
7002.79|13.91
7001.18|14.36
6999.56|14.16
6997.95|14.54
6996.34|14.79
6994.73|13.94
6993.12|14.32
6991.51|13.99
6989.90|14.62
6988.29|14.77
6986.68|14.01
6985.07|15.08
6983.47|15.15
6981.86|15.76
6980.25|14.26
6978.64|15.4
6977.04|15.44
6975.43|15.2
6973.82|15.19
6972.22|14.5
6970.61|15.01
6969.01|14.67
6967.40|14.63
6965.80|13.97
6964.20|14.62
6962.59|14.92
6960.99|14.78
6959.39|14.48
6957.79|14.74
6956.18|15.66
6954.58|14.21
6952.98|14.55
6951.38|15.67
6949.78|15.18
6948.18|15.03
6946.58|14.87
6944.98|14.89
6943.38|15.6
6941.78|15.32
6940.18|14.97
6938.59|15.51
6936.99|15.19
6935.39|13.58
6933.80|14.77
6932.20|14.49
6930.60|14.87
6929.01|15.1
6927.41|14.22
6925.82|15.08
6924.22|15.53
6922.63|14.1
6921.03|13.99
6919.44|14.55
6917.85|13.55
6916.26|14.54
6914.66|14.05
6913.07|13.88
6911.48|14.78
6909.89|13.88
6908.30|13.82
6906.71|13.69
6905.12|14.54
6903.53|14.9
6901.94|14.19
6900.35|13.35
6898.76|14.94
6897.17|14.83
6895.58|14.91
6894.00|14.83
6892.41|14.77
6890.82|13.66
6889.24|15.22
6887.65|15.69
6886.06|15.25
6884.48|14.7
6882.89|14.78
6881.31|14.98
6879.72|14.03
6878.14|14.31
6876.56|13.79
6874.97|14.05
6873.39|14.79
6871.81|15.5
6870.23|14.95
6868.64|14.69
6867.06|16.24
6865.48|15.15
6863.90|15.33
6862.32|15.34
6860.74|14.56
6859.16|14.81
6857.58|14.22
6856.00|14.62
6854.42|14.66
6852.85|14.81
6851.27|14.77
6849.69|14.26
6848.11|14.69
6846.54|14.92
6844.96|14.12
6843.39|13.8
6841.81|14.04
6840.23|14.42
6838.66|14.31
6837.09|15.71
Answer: 0.7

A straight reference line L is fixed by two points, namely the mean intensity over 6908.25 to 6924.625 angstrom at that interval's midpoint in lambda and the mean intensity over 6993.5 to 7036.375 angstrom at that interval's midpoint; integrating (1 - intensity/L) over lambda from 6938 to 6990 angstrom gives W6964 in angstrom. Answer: -2.06 angstrom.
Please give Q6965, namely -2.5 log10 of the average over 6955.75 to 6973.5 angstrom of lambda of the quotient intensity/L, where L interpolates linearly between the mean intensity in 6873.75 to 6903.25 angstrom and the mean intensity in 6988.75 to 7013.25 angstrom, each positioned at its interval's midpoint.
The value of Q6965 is -0.02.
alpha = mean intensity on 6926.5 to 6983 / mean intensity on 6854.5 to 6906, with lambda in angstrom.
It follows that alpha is 1.01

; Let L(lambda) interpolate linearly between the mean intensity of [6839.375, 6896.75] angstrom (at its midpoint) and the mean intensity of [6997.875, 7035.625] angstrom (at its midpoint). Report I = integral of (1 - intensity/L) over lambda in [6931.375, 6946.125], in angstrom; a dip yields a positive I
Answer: -0.30 angstrom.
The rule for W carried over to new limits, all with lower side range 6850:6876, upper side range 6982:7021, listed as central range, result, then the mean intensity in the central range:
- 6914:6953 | -0.2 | 14.8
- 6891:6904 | 0.2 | 14.5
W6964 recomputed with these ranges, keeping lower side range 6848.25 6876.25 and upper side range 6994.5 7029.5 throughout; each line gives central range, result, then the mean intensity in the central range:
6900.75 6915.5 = 0.57 angstrom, 14.2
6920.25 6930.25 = 0.02 angstrom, 14.7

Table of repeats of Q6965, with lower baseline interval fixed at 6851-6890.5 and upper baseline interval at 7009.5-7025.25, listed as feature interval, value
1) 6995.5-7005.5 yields 0.022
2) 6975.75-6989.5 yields -0.024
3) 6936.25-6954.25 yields -0.031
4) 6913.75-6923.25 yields 0.048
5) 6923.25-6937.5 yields 0.000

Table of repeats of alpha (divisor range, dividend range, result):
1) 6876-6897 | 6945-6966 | 1.01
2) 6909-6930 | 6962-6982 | 1.03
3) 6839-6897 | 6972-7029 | 0.99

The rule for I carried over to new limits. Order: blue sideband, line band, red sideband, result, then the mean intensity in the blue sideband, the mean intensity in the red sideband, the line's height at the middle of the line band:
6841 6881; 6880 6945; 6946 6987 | 0.7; 14.7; 14.9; 14.8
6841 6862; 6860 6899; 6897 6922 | -1.3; 14.5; 14.2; 14.4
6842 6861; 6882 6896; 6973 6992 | -0.2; 14.5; 14.9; 14.6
